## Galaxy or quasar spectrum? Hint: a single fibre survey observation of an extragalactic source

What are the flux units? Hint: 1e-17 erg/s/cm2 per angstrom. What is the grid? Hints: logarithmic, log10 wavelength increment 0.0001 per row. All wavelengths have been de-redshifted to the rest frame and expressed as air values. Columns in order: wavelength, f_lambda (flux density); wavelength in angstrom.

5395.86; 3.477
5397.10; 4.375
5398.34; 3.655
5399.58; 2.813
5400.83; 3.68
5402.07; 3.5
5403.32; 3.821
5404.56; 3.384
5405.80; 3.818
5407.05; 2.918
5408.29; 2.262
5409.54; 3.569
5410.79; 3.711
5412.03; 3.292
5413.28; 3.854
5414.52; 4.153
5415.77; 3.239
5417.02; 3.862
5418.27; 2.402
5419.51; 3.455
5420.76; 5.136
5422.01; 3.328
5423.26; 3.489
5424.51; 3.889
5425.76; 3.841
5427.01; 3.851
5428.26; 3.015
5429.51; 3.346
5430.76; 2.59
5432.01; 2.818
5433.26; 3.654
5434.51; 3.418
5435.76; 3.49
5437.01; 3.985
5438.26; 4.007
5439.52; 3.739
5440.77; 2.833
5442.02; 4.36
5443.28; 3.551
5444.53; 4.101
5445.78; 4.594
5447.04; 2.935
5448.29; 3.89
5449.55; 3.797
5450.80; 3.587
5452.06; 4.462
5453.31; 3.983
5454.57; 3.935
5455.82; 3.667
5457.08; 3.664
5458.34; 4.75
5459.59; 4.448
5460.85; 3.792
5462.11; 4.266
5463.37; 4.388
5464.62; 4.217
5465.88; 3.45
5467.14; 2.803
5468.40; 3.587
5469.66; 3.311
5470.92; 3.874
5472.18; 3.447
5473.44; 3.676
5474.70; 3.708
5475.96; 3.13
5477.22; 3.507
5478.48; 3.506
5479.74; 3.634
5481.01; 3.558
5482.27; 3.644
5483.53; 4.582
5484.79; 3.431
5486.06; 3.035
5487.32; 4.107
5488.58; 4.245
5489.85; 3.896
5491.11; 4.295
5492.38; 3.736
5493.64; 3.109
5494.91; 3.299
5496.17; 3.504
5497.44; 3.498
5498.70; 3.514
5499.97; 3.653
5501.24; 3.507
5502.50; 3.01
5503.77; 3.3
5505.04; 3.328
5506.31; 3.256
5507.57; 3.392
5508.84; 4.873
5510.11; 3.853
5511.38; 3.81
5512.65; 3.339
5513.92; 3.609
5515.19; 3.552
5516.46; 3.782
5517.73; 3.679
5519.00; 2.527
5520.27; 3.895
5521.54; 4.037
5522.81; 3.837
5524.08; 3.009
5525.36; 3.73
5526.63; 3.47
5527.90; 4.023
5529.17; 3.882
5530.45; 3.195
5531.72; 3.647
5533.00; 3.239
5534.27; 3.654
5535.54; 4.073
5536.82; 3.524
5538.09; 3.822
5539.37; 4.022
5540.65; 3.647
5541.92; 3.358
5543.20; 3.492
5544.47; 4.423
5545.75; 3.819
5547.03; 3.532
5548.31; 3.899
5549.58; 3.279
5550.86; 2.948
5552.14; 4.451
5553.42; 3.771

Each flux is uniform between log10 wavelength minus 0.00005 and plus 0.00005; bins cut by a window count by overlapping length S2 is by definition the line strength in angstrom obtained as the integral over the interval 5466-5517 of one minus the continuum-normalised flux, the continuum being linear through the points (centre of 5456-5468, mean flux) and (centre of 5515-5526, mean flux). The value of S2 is 2.1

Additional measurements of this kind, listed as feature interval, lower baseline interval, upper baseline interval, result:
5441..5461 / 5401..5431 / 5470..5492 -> -1.84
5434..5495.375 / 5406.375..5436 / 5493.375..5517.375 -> -4.78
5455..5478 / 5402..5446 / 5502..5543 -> -1.18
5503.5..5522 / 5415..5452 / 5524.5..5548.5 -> 0.29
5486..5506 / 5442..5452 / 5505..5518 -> 0.85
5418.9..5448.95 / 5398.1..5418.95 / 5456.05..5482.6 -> -0.84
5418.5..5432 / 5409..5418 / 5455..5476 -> 0.49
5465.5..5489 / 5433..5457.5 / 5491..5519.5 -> 0.39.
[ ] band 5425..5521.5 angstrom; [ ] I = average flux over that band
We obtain 3.67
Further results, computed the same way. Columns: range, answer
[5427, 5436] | 3.23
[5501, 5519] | 3.56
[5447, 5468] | 3.91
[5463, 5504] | 3.61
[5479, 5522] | 3.63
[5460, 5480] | 3.65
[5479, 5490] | 3.78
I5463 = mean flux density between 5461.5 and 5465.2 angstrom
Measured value 4.3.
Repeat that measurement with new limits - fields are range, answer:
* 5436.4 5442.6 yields 3.78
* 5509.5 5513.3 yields 3.66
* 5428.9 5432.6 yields 2.92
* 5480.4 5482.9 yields 3.61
